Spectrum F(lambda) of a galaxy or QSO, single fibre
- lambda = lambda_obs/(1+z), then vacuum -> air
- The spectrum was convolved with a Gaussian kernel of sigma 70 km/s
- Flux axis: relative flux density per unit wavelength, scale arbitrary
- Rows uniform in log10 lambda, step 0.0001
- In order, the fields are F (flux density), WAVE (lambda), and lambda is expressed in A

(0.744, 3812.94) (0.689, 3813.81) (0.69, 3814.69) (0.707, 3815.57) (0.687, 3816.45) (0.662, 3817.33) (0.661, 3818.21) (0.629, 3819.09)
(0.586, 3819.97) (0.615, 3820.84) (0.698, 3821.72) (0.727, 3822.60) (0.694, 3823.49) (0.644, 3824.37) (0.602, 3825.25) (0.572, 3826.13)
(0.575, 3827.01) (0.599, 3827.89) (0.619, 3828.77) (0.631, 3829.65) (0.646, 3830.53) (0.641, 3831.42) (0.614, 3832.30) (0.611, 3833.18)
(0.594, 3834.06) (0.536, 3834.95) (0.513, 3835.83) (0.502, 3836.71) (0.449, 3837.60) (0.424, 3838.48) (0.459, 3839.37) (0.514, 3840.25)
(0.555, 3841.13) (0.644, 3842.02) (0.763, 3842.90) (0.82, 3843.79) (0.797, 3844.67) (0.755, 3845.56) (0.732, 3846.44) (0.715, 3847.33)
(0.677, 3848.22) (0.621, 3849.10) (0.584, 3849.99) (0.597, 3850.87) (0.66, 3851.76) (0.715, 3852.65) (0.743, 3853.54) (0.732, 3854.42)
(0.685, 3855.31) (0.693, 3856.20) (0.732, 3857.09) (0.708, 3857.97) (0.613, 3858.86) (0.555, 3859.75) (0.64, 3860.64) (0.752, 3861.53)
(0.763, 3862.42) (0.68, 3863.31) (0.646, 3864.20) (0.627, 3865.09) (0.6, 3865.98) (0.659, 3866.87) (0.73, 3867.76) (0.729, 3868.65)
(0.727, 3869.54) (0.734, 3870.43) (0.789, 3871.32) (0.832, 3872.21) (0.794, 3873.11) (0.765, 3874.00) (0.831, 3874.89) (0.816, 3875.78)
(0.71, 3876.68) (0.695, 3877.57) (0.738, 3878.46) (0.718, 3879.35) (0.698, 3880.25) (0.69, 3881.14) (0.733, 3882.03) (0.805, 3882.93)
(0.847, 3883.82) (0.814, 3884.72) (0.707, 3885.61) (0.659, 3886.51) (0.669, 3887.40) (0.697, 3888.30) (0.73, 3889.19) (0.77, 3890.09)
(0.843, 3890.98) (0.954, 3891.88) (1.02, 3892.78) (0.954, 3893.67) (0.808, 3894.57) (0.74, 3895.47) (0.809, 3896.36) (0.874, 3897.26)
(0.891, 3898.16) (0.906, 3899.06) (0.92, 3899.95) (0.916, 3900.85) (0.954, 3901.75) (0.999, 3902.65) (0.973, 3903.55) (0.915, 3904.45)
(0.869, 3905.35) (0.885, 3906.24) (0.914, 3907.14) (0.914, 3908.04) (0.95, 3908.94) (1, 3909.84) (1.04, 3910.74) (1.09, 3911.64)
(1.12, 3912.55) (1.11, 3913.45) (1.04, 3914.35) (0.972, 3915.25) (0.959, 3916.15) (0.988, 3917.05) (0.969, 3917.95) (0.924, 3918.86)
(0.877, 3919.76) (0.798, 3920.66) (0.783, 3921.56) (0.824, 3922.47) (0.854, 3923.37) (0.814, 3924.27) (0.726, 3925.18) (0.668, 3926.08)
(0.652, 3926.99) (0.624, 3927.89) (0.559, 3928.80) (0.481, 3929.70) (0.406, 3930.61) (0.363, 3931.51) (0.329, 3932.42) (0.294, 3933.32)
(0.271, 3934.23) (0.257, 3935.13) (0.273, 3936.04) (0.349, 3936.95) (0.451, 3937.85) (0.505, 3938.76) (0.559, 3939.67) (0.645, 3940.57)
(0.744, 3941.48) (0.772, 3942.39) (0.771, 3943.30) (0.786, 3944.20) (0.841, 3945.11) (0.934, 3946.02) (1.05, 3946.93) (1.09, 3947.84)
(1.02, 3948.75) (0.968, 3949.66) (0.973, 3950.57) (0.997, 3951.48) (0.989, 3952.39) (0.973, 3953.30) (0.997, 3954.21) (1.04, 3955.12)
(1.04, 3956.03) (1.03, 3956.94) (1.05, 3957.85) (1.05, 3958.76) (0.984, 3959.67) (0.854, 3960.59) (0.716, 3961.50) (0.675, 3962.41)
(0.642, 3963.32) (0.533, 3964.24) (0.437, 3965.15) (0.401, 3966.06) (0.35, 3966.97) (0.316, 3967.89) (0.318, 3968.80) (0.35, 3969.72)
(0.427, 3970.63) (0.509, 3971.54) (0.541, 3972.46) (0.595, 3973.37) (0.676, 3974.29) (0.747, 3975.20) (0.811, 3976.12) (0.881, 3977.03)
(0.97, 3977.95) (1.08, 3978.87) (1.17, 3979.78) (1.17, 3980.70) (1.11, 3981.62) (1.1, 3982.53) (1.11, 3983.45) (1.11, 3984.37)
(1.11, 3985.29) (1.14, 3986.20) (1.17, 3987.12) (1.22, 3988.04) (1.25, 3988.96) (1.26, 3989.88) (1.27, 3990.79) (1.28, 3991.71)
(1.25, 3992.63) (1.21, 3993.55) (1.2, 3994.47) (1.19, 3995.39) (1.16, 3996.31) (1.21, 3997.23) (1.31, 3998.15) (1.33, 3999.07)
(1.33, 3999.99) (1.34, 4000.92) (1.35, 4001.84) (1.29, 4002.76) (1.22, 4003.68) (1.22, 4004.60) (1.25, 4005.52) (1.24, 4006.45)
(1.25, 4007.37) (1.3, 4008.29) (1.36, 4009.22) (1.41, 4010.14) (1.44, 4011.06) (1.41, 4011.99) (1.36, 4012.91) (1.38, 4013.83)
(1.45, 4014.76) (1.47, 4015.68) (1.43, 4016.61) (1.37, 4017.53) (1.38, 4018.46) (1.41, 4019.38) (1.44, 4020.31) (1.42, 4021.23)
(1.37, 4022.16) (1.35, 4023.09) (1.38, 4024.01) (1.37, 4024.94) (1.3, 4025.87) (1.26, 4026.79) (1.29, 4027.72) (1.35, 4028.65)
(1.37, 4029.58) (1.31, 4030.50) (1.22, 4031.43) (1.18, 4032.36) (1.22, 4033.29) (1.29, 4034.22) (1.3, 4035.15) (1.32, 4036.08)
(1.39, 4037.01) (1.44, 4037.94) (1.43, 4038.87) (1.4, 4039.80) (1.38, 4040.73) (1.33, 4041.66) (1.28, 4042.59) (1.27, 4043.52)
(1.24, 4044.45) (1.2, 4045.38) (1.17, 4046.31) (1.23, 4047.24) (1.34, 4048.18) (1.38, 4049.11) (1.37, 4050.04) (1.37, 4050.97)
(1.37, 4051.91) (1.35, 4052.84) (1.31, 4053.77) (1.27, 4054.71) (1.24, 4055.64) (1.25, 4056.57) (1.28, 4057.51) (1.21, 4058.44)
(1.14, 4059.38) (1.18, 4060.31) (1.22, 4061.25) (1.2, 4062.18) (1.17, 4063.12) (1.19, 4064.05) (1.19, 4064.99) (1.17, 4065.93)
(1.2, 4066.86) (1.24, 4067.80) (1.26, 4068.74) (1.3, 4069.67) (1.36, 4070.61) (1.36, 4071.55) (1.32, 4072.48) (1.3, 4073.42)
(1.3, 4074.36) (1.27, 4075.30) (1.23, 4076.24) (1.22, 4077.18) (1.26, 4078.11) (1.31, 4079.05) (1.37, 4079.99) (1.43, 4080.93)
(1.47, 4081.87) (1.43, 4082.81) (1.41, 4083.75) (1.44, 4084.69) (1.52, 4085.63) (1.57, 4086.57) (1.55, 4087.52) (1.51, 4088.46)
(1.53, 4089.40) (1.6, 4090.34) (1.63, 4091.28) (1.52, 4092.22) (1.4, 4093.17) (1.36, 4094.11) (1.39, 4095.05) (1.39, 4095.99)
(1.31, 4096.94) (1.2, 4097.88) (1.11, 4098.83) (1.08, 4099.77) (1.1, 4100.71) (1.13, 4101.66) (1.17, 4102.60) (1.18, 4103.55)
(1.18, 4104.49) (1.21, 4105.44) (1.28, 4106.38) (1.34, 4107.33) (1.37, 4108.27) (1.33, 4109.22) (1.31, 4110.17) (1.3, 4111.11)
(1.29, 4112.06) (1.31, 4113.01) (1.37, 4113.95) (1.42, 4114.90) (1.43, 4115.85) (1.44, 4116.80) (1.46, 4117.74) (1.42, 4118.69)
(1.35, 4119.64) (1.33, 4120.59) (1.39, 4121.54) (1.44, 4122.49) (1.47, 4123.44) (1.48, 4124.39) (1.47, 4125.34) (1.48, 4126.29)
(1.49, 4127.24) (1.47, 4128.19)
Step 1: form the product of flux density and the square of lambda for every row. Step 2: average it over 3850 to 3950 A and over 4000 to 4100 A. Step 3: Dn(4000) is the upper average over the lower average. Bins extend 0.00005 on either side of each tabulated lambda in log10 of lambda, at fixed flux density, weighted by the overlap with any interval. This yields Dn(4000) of 1.9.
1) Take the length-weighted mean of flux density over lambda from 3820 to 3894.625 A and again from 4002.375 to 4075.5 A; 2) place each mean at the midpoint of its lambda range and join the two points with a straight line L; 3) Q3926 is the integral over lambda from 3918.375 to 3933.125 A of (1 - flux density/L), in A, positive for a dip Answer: 4.12 A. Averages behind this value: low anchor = 0.689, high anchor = 1.31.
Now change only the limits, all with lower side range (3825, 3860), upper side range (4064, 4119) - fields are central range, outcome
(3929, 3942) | 6.8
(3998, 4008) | -1.8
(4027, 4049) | -2.2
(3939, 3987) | 6.9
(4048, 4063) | -0.5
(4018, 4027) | -1.8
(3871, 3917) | -4.9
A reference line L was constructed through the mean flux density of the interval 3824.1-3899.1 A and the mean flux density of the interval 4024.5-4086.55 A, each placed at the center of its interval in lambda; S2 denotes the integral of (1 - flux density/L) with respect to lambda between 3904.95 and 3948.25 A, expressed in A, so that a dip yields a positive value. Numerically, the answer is 6.86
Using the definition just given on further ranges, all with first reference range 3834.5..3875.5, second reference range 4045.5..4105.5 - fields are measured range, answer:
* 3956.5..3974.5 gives 6.6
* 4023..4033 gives -1.1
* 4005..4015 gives -2.0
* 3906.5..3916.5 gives -2.1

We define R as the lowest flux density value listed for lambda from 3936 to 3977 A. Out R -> 0.273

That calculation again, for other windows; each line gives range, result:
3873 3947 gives 0.257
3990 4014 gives 1.16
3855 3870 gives 0.555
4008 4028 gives 1.26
